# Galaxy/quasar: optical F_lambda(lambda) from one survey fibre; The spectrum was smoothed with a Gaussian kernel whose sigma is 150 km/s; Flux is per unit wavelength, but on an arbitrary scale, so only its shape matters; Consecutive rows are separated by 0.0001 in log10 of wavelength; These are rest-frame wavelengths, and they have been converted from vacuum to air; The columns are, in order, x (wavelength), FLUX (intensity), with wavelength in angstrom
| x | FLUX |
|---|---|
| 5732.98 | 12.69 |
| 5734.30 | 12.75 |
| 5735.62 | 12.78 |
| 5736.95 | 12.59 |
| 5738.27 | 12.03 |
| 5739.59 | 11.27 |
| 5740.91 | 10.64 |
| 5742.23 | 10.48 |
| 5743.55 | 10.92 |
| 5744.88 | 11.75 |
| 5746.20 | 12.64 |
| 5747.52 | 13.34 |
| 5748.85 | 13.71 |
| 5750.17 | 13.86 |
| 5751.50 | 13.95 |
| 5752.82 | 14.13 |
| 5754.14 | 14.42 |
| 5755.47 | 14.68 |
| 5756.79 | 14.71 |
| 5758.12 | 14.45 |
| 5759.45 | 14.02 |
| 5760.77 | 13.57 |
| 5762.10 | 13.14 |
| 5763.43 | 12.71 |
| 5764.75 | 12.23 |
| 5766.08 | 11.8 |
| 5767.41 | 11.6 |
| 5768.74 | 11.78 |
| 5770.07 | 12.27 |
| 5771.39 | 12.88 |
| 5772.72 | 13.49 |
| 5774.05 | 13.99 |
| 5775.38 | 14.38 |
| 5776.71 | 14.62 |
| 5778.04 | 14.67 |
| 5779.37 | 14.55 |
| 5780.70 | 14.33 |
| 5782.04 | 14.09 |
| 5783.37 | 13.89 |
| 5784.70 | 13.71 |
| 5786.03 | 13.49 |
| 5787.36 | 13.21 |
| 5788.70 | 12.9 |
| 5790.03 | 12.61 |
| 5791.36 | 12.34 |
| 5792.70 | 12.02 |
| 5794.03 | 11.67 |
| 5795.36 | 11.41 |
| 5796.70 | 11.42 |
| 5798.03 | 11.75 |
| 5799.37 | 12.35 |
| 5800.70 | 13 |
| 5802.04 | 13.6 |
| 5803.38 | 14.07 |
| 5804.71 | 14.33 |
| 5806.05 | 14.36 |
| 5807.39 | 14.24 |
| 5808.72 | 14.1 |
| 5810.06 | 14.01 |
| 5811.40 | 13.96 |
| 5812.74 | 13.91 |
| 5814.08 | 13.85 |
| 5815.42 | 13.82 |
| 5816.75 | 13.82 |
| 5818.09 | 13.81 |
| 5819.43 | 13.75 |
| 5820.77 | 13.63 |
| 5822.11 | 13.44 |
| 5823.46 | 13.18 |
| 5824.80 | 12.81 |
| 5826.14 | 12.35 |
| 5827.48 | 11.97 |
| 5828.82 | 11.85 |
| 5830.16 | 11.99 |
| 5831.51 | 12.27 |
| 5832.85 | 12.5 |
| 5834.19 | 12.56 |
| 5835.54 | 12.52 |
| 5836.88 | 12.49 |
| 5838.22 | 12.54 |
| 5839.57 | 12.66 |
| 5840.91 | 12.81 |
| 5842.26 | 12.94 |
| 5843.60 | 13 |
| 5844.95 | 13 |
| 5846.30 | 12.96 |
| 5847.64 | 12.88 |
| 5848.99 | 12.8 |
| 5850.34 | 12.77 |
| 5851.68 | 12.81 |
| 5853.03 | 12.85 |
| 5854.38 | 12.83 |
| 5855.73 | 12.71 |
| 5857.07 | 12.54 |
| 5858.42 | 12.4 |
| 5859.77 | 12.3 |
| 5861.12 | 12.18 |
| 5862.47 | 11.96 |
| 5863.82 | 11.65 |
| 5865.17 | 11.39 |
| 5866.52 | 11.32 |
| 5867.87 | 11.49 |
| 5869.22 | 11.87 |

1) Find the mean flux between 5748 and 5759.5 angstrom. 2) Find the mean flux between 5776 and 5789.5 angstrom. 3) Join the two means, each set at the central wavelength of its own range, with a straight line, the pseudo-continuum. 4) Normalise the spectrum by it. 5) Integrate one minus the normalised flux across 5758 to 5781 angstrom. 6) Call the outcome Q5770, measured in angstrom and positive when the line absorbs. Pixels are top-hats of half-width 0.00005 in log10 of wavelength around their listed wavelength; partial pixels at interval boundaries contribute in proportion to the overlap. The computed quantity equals 1.2 angstrom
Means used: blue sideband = 14.2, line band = 13.3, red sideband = 13.9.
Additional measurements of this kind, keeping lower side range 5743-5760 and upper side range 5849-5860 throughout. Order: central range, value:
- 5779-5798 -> 0.5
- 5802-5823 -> -1.4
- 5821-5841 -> 0.5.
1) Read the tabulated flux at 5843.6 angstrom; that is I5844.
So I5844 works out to 13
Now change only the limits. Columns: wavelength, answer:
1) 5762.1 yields 13.14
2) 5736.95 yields 12.59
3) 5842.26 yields 12.94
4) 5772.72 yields 13.49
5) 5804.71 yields 14.33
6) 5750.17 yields 13.86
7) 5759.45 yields 14.02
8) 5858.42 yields 12.4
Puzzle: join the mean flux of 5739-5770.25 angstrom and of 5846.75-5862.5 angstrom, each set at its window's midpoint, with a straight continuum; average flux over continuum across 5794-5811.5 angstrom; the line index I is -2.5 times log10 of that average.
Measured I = -0.04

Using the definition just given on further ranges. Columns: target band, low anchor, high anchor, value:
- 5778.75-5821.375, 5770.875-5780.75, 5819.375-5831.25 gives 0.00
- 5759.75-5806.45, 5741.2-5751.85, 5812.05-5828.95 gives -0.02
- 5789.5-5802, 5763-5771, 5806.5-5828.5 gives 0.07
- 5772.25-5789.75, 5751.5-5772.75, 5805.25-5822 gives -0.03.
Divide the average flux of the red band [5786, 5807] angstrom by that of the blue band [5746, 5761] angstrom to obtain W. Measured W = 0.91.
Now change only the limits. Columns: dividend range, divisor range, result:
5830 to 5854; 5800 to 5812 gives 0.91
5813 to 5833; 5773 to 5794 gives 0.96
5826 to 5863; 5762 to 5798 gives 0.97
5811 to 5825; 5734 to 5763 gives 1.05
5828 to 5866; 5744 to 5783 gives 0.93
